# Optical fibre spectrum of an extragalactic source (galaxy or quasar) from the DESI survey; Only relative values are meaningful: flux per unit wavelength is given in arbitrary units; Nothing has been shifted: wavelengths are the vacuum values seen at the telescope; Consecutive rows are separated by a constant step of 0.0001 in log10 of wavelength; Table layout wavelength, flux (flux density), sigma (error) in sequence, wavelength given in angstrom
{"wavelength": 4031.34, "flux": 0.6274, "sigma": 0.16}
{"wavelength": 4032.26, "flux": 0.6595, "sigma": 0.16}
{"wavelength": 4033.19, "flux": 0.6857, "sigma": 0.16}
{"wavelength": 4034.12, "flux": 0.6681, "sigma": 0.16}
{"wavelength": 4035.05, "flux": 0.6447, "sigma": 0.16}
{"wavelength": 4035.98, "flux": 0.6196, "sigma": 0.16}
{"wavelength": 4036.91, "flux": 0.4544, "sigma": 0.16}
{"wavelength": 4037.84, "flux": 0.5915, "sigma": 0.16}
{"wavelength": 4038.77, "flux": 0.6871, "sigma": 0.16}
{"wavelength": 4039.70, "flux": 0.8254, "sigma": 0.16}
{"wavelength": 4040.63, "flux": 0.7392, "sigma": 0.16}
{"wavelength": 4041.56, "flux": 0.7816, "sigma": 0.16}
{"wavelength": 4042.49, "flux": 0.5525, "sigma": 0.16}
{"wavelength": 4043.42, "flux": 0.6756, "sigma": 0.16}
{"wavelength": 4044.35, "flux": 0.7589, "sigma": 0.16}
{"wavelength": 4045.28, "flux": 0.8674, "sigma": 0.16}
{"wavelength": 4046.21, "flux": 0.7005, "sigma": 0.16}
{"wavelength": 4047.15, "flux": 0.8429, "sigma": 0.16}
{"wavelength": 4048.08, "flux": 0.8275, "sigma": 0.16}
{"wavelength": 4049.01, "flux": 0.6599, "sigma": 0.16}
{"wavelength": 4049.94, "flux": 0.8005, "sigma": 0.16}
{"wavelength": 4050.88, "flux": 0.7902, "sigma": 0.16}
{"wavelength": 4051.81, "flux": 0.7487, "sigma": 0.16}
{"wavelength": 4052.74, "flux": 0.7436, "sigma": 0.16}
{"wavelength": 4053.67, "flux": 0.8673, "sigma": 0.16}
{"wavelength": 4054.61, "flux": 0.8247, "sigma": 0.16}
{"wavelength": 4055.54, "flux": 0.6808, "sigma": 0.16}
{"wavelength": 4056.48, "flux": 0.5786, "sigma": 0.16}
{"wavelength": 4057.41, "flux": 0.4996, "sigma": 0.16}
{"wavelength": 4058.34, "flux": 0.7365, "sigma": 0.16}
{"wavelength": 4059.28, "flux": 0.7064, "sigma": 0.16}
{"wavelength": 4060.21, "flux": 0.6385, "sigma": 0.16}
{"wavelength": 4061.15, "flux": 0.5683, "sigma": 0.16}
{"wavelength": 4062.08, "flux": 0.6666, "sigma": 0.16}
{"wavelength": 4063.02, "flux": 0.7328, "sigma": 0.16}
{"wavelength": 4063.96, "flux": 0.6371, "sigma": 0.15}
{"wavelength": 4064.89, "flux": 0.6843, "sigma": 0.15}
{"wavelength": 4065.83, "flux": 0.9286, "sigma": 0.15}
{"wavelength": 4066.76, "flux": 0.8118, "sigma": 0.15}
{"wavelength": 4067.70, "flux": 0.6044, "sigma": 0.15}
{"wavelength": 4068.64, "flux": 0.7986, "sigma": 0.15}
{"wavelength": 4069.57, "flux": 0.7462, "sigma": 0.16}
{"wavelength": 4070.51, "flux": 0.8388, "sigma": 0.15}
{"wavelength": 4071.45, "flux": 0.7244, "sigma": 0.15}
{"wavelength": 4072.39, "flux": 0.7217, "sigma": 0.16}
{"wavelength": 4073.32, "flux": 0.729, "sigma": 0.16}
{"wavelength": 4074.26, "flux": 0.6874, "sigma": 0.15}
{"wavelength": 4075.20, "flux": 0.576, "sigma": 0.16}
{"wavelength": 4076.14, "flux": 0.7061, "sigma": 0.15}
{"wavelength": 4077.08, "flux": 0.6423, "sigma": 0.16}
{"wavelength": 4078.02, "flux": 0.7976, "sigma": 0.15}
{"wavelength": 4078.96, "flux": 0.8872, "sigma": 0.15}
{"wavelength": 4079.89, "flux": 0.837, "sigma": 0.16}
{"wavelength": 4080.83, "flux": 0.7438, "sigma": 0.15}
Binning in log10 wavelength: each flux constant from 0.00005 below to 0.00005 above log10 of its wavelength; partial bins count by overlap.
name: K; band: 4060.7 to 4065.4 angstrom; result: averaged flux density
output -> 0.66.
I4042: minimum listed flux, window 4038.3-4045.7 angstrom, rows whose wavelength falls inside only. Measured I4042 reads 0.5525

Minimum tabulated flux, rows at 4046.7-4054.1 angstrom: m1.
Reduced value 0.6599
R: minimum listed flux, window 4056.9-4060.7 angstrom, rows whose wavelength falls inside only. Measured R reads 0.4996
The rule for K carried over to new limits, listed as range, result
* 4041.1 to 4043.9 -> 0.671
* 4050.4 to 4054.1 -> 0.787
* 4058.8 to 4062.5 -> 0.645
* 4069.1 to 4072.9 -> 0.759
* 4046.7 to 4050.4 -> 0.784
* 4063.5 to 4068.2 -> 0.734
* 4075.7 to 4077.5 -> 0.674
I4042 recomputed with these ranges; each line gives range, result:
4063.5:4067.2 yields 0.6371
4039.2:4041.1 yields 0.7392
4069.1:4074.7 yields 0.6874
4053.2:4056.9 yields 0.5786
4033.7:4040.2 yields 0.4544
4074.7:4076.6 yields 0.576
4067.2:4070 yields 0.6044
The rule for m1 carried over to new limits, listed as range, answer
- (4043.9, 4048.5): 0.7005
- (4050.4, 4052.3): 0.7487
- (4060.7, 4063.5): 0.5683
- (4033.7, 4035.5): 0.6447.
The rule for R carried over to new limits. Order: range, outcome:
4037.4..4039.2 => 0.5915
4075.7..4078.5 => 0.6423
